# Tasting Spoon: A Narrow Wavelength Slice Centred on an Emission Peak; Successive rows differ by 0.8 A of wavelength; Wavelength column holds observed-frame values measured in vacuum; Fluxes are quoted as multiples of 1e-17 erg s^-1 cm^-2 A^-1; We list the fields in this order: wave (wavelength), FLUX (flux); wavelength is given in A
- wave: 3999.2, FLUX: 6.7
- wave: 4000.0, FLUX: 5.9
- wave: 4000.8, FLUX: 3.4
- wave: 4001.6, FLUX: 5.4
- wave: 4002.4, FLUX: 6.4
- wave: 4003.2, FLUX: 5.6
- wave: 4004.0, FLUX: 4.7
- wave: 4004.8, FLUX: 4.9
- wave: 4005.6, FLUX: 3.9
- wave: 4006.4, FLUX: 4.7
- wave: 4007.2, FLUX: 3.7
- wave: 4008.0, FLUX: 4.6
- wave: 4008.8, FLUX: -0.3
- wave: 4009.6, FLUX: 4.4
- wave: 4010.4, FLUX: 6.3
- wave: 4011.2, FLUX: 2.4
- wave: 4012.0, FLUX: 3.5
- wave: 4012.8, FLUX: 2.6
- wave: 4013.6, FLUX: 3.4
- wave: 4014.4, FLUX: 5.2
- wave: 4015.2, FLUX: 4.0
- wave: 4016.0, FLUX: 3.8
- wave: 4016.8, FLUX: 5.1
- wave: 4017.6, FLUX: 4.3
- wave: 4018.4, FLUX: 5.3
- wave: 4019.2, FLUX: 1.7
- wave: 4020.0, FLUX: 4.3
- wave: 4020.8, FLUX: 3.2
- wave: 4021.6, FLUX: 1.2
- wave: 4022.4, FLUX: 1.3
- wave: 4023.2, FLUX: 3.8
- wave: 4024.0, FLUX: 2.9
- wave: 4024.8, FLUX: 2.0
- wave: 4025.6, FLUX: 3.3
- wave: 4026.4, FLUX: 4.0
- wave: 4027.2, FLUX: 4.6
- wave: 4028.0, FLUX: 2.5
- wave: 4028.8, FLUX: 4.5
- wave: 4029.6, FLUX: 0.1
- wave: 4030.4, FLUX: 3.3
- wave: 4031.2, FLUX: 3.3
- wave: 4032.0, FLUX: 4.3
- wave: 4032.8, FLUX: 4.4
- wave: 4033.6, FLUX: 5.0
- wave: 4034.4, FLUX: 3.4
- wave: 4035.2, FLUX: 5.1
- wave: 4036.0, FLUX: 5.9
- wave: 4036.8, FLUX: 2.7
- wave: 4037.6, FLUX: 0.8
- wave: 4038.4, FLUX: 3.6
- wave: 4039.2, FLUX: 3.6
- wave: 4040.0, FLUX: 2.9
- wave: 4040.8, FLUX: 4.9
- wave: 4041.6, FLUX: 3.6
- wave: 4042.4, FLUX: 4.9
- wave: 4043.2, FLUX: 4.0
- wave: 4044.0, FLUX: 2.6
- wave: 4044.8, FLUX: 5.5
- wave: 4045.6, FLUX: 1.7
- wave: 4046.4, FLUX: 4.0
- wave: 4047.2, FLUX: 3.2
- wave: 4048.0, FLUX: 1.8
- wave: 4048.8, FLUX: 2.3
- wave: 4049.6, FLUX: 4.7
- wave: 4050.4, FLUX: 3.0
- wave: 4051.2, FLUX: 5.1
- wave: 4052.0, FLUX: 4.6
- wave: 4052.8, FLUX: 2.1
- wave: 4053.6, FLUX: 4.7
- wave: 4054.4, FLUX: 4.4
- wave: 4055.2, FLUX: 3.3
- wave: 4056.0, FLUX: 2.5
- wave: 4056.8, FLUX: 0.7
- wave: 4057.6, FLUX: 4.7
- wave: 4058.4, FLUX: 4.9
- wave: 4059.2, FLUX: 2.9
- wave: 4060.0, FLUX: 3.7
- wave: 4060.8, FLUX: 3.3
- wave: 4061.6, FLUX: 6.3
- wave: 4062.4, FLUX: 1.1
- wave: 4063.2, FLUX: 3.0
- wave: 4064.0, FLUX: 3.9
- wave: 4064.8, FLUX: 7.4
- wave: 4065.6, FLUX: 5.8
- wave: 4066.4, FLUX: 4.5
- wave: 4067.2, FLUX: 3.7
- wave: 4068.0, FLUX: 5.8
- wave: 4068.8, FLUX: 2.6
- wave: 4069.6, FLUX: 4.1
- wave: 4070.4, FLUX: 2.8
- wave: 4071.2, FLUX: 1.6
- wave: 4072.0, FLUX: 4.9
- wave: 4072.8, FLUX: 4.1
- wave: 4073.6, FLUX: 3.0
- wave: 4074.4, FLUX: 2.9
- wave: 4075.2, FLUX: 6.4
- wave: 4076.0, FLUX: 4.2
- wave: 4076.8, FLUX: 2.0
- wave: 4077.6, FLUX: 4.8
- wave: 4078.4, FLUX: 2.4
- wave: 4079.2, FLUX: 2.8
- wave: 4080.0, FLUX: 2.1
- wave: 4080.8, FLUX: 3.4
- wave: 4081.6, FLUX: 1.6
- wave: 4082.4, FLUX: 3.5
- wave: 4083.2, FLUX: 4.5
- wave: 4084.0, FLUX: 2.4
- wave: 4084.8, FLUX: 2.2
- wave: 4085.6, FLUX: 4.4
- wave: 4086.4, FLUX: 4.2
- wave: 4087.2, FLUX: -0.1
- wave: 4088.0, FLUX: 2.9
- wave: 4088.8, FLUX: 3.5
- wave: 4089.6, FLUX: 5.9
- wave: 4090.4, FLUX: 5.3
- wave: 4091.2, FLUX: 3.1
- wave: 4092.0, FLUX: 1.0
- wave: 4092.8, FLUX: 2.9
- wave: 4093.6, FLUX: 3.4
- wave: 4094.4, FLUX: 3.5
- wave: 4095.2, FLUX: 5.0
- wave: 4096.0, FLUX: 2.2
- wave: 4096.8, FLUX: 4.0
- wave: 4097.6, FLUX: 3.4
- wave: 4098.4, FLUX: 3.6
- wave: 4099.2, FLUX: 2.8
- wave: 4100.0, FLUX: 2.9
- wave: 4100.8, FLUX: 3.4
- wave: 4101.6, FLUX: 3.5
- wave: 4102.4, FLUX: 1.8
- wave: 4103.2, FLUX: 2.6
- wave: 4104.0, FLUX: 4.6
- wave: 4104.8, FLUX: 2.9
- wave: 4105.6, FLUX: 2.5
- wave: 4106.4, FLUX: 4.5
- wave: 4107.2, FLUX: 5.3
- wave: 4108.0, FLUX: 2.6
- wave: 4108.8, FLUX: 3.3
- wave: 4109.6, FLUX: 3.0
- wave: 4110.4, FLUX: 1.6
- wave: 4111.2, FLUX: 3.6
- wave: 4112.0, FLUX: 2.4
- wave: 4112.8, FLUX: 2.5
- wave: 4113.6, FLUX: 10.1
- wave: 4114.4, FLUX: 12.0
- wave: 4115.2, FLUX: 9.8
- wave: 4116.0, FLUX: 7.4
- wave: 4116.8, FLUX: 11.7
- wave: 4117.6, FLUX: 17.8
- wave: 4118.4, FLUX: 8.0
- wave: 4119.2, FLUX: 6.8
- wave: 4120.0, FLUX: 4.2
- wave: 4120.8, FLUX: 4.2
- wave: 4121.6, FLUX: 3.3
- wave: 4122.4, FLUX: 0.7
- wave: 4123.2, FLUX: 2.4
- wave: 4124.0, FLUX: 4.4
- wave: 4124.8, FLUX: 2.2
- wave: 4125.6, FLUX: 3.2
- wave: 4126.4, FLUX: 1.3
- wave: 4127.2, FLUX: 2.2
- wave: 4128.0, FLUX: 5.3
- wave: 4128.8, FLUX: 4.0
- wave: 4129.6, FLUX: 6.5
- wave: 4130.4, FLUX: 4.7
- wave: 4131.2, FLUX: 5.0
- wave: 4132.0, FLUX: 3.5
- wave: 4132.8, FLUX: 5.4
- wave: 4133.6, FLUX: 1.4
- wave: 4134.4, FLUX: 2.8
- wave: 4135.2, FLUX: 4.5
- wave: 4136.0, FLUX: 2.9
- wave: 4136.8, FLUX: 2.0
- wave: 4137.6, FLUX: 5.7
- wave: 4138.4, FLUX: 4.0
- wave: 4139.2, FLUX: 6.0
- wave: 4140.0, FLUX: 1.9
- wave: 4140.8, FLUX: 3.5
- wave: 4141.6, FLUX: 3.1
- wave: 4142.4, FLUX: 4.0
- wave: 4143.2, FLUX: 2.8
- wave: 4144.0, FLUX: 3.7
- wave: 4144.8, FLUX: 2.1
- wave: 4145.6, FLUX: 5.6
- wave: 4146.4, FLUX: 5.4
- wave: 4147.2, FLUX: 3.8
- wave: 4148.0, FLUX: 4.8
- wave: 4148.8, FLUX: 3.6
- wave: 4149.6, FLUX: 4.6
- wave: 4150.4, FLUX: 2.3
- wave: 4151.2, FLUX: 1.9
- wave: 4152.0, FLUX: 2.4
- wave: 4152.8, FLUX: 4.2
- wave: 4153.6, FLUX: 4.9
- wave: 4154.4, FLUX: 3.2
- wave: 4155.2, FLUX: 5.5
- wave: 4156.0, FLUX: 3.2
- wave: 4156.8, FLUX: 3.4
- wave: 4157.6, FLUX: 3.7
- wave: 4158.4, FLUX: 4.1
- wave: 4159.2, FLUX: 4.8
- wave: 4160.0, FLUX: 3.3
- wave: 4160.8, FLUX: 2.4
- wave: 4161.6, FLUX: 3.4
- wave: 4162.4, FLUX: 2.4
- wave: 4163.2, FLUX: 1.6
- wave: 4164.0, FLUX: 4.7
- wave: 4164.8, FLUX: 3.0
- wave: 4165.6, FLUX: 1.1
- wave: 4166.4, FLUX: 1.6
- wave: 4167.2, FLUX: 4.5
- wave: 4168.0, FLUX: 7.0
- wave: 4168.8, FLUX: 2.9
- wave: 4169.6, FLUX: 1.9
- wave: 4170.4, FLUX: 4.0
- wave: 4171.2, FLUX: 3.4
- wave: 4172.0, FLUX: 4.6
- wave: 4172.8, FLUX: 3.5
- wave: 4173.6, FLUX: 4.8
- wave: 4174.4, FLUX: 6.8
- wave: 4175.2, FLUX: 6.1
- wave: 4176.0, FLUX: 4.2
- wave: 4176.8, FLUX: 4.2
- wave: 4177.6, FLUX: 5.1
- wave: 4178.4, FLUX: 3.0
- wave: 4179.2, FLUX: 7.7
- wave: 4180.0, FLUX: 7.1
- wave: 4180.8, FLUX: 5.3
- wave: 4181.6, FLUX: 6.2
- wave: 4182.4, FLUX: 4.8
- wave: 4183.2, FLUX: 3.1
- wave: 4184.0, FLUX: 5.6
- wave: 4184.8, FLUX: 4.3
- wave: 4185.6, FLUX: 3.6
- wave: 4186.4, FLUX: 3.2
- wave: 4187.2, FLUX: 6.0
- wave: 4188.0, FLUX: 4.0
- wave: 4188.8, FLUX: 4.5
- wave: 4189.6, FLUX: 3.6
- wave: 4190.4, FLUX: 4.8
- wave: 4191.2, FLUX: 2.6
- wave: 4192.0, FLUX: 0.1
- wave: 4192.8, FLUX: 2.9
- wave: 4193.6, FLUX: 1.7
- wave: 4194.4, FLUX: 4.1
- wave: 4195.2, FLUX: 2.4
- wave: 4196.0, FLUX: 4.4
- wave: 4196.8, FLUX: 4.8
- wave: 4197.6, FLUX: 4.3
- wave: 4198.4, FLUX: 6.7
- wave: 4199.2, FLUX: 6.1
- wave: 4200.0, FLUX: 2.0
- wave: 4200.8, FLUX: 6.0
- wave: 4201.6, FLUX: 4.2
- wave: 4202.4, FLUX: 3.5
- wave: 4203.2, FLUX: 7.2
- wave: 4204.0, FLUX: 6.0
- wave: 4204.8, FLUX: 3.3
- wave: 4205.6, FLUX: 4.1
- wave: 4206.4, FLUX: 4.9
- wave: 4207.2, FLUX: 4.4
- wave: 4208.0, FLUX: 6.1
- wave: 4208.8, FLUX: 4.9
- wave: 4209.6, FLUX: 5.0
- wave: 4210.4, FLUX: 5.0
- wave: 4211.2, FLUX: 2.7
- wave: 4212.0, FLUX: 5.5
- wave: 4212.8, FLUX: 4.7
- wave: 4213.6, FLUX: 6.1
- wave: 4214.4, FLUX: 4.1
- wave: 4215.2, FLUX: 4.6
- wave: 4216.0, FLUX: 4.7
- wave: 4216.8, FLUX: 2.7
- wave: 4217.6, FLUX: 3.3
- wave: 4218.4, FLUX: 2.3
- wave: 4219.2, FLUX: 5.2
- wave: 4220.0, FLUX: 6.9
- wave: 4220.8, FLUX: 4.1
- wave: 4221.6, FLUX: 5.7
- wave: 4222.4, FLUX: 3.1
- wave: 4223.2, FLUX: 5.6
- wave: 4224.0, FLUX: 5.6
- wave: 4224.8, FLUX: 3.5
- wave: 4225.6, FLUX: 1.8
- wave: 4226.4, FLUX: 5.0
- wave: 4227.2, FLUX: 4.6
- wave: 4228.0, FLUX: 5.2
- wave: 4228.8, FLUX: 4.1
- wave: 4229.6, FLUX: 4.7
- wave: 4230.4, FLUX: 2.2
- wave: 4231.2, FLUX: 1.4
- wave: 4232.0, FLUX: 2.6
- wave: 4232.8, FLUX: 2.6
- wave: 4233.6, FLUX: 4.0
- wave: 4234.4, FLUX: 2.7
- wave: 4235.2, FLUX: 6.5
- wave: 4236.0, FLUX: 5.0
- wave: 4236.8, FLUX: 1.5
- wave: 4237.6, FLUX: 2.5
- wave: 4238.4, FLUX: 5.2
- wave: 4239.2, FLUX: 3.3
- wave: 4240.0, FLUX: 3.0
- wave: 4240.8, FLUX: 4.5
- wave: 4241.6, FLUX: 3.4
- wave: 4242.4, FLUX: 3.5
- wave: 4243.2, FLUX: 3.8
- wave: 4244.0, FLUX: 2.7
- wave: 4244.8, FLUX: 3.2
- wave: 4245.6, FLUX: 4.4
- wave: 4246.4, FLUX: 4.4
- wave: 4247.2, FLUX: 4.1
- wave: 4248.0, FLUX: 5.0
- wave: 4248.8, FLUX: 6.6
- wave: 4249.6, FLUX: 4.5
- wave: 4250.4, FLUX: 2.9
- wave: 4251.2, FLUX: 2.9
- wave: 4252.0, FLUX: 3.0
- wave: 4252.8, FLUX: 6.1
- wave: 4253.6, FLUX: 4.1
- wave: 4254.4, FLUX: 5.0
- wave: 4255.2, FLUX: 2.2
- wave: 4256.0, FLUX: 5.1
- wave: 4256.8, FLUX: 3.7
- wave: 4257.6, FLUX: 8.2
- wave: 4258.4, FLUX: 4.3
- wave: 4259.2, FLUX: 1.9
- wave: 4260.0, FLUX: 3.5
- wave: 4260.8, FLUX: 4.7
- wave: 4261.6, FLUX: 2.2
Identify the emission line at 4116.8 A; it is [O II] 3727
